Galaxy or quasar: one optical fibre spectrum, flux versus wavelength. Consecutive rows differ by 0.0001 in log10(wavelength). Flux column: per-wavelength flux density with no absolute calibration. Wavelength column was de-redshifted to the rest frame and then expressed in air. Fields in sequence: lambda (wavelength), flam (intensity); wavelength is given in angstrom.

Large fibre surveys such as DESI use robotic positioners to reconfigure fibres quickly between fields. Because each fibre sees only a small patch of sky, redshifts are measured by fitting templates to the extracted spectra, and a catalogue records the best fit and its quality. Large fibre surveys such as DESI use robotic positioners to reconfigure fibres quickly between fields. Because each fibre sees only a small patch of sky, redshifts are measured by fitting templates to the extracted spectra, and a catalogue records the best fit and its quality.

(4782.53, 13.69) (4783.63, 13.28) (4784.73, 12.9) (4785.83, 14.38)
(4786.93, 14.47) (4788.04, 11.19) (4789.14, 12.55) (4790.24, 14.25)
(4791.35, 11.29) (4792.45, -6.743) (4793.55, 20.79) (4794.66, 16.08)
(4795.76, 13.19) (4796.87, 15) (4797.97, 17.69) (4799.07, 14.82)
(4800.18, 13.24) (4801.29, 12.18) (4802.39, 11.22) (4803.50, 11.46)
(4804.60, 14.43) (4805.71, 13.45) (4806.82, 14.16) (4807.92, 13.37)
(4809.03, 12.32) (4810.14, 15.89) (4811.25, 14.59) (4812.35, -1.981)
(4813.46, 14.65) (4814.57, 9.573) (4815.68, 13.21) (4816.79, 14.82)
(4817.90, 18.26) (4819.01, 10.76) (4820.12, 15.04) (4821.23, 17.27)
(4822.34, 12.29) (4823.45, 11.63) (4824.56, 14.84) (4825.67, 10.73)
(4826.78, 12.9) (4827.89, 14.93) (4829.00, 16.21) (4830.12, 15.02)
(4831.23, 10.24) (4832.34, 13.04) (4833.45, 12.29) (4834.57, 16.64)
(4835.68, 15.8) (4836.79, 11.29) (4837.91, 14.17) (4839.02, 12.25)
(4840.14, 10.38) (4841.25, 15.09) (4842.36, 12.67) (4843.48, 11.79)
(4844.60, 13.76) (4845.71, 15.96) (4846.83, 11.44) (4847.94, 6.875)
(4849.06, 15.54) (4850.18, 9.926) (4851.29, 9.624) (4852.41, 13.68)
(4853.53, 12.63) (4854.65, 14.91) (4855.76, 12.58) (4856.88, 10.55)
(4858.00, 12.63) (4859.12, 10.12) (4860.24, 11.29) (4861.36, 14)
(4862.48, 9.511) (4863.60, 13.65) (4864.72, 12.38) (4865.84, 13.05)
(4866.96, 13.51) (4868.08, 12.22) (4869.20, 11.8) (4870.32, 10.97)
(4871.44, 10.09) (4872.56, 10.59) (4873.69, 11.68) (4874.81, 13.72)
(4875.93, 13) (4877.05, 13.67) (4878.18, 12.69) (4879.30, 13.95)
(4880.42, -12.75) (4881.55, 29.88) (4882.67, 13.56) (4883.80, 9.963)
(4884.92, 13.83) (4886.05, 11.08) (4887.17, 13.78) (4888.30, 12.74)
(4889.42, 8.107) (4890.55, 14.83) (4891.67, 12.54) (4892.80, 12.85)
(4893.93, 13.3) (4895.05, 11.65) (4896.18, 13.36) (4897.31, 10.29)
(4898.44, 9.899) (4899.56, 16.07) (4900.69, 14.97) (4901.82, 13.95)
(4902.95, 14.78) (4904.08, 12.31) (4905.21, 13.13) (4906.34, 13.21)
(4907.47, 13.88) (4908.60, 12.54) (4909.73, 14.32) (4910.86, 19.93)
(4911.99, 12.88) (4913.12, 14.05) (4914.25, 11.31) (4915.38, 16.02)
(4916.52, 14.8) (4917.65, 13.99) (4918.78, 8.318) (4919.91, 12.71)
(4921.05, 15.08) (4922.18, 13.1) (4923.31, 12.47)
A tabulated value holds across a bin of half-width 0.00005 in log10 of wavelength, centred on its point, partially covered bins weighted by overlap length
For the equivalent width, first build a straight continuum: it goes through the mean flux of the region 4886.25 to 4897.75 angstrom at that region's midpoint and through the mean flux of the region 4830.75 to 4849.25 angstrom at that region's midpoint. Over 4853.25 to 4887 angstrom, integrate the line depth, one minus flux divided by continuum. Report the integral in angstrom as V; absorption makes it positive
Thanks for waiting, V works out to 1.4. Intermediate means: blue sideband 12.9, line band 12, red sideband 12.3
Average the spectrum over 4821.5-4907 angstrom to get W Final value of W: 12.6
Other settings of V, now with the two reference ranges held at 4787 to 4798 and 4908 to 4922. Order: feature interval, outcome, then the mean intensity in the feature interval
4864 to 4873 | 0.94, 11.9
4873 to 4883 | 0.95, 12.1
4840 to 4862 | 1.27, 12.3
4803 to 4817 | 0.36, 12.2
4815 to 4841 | -1.77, 13.6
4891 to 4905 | 0.61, 13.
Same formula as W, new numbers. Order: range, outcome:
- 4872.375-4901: 12.3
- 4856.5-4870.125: 12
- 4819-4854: 13.1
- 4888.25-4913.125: 13.3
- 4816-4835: 13.9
